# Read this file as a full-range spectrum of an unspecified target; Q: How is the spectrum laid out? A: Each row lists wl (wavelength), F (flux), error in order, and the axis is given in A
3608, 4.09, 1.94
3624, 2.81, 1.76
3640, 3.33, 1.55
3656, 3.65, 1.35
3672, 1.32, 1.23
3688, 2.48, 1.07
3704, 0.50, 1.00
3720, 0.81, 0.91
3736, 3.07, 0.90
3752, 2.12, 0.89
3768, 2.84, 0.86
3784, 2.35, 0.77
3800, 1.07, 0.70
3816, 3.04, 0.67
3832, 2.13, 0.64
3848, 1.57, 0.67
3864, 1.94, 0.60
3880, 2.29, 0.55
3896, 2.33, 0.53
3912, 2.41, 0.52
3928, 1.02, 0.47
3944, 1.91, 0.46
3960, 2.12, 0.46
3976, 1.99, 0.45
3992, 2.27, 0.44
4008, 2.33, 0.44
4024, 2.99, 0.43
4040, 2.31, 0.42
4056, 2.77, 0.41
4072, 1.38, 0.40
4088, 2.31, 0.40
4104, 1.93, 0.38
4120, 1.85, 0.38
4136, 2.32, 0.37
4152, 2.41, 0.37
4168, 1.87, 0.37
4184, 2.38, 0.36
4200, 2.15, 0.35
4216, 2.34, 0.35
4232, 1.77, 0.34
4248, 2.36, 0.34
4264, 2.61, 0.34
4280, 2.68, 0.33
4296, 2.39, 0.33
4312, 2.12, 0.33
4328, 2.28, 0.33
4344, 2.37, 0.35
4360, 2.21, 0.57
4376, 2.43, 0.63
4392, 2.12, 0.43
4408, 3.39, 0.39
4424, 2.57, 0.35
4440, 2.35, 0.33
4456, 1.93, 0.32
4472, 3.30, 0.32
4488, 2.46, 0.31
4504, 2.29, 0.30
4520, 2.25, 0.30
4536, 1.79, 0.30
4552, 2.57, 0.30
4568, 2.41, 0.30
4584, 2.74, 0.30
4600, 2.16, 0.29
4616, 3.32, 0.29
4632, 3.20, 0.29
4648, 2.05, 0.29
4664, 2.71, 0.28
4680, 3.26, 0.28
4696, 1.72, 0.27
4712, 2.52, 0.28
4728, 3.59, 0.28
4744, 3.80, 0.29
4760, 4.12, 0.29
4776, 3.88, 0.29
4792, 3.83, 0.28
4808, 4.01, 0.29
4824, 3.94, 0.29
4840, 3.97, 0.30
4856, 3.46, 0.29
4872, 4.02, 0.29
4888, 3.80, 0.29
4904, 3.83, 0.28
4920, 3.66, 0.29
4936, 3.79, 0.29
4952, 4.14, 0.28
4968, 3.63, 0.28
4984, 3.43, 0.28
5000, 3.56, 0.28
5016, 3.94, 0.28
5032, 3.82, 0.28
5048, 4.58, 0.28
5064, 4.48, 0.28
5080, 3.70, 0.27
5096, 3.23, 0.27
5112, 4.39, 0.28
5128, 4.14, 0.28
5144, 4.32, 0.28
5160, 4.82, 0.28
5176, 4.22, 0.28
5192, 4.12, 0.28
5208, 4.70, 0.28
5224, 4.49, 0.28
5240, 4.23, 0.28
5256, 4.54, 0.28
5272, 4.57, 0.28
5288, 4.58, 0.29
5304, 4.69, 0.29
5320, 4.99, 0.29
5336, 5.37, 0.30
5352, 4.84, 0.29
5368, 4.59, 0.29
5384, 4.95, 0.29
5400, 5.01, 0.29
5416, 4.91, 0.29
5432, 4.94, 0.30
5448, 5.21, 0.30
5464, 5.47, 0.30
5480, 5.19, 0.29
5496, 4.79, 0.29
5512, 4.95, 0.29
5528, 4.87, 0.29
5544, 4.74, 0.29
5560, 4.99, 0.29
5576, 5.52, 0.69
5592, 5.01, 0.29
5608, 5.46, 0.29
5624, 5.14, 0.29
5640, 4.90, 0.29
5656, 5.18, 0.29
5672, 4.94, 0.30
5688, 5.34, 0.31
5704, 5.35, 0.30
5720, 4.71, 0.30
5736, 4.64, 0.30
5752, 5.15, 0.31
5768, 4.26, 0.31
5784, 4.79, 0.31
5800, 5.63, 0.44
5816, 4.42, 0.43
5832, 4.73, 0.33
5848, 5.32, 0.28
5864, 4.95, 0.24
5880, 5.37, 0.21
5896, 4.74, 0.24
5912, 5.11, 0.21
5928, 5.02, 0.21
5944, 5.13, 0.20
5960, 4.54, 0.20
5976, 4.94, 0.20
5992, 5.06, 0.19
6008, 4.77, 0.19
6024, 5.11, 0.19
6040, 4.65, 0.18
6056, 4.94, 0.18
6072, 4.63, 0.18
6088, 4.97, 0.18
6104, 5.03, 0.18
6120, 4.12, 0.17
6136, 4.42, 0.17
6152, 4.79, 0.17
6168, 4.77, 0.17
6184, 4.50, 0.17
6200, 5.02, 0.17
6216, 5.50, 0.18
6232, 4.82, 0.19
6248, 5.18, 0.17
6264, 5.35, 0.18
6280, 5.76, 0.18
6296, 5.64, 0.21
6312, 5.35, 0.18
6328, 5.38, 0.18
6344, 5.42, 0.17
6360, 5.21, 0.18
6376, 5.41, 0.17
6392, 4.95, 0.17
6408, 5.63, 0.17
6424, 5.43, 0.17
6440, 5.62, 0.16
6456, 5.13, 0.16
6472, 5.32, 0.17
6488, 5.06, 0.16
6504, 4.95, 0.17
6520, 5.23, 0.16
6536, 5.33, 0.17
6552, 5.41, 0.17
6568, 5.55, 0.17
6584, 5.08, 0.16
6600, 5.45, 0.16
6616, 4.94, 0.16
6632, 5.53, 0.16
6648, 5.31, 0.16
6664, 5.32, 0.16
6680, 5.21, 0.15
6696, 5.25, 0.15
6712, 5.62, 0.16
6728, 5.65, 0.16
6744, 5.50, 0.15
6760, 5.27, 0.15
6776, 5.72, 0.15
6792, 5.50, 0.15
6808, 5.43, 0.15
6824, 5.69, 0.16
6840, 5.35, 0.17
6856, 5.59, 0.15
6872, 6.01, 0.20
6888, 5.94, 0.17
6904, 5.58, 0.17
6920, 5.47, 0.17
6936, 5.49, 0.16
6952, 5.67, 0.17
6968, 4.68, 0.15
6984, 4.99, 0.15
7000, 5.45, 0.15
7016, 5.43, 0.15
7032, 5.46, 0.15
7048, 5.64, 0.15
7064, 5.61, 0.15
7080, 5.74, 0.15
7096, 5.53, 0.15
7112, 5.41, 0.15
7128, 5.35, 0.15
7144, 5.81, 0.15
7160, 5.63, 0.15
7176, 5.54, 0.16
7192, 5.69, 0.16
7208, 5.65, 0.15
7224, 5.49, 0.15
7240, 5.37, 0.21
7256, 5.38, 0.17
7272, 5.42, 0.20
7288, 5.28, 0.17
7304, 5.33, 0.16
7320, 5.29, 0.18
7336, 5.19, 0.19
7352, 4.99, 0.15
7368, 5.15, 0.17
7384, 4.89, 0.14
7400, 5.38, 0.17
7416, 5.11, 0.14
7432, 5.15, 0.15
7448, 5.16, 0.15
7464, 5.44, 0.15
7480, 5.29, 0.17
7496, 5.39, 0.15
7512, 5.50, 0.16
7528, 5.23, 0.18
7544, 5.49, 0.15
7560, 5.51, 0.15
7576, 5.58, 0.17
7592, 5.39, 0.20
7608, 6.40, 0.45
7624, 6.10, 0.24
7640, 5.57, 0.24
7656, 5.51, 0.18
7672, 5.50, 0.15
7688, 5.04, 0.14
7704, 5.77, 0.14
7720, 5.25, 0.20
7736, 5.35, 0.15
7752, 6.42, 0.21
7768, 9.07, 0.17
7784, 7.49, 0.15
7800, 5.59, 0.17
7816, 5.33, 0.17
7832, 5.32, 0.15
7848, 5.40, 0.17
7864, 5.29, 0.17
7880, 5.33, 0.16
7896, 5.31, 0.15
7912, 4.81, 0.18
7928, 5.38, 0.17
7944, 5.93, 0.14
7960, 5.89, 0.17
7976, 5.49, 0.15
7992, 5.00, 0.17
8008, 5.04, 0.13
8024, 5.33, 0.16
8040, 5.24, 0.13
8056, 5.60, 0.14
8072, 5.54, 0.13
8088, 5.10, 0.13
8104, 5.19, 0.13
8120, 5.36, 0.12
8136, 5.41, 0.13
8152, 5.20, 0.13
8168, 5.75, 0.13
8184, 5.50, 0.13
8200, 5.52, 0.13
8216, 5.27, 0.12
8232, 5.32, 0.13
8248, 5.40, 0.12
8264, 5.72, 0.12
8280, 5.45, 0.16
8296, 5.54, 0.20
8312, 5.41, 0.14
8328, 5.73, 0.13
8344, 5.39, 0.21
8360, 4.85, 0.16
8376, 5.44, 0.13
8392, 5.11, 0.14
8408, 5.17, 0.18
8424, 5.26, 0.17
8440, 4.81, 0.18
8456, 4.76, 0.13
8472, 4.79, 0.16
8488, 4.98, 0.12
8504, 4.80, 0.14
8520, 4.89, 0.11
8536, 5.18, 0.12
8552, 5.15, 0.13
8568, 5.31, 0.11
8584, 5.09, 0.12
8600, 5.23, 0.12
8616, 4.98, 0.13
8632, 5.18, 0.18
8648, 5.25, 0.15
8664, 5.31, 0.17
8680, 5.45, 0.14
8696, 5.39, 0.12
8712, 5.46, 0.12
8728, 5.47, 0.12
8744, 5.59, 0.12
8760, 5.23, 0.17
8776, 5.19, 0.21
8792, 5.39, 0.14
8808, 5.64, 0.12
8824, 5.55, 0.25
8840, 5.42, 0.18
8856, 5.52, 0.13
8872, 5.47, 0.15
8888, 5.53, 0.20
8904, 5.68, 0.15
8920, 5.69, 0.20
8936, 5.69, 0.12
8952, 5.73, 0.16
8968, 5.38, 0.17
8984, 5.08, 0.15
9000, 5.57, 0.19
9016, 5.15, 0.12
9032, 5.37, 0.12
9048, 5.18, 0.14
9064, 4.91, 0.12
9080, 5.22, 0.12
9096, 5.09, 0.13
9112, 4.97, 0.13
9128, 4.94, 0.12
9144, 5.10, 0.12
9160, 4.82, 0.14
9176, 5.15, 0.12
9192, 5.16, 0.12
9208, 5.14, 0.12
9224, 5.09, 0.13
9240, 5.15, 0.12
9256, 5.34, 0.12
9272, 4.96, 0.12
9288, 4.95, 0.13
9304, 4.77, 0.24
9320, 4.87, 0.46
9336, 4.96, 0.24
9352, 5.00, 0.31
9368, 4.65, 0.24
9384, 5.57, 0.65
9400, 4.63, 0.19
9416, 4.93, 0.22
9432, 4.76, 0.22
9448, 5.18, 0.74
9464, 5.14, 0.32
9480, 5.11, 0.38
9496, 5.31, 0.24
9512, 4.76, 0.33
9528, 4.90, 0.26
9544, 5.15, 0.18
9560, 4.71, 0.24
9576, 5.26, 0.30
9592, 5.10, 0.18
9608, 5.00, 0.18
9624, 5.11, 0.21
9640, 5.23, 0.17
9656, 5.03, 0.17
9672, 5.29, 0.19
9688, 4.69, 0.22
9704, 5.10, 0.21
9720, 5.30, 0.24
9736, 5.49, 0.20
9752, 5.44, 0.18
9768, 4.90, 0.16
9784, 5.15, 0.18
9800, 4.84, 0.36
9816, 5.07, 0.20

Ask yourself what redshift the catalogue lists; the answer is 0.183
